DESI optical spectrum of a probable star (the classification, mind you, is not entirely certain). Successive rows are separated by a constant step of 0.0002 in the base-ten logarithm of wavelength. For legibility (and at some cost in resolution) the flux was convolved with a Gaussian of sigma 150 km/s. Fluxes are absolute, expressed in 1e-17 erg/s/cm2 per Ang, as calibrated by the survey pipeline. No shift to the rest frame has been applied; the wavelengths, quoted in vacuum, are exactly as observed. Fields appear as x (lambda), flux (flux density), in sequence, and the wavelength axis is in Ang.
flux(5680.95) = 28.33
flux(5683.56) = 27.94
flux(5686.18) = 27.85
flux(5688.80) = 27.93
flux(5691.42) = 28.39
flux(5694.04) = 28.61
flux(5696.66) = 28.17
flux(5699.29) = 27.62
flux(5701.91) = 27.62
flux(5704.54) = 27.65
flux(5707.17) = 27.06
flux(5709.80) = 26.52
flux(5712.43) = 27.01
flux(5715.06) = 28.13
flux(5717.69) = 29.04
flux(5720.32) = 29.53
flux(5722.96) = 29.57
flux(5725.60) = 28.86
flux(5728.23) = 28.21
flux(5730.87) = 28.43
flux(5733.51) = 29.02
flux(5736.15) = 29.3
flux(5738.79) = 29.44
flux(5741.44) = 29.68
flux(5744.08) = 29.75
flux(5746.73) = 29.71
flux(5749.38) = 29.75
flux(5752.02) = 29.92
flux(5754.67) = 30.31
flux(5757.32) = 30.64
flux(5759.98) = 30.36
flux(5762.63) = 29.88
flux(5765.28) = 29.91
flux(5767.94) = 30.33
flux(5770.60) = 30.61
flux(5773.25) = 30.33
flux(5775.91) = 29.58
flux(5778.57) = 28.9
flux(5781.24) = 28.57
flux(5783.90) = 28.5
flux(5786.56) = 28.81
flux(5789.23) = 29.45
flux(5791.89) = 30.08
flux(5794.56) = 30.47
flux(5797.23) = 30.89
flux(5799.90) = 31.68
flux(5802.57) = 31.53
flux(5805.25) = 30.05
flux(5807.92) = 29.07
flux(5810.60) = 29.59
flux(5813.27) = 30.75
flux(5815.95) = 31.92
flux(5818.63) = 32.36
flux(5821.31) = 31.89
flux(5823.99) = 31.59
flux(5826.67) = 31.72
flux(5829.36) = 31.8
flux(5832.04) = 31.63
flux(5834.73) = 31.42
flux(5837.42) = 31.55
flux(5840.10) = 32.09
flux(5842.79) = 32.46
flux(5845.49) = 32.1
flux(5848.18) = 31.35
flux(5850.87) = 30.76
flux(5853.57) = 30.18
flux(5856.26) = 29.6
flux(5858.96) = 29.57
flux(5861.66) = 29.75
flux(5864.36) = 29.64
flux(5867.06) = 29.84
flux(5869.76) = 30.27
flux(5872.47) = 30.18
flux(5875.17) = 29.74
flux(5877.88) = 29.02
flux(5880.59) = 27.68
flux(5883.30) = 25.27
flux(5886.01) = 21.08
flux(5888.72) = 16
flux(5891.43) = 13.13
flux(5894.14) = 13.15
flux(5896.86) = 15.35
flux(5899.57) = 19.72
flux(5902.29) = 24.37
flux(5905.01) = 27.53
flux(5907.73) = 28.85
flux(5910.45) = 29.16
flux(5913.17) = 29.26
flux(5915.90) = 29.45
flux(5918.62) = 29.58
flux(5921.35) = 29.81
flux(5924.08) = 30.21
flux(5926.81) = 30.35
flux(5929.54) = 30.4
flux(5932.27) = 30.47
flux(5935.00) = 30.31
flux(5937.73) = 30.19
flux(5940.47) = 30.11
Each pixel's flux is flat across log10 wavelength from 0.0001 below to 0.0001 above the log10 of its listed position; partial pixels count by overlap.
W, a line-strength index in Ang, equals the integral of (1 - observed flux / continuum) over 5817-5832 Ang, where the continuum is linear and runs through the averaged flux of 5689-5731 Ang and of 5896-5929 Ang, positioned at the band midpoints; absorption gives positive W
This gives -2.29 Ang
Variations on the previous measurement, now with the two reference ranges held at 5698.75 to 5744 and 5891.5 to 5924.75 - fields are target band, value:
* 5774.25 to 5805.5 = -3.12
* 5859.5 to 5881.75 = -3.35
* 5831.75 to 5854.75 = -4.68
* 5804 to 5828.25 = -3.94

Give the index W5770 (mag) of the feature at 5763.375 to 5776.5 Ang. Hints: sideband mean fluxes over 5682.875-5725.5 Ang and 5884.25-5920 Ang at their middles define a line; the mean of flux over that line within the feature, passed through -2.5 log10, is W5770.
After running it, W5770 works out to -0.15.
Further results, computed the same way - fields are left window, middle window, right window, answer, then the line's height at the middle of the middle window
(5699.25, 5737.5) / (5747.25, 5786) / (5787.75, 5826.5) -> -0.01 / 29.7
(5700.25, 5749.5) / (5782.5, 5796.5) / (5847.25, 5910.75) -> -0.08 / 27.4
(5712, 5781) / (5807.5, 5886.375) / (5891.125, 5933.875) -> -0.11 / 27.4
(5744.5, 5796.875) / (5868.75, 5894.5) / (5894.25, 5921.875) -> 0.11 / 26.4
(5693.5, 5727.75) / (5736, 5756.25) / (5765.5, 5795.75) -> -0.03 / 28.9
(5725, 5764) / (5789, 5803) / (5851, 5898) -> -0.10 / 27.9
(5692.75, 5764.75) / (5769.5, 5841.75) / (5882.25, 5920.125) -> -0.17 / 26.3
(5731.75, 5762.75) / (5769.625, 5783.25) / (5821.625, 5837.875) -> 0.03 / 30.4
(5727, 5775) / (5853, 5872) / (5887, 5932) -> -0.14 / 26.3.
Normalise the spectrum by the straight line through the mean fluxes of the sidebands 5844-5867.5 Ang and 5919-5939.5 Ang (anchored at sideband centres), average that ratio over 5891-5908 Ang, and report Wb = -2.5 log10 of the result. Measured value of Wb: 0.44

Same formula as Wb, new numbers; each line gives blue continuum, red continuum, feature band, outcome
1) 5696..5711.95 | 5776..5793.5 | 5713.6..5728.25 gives -0.046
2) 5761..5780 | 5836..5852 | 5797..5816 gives 0.008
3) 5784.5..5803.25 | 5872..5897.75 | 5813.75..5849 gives -0.186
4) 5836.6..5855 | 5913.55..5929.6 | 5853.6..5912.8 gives 0.209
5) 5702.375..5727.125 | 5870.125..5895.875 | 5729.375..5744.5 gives -0.068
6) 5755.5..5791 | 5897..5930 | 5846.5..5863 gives -0.063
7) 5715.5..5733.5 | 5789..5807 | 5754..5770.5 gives -0.016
